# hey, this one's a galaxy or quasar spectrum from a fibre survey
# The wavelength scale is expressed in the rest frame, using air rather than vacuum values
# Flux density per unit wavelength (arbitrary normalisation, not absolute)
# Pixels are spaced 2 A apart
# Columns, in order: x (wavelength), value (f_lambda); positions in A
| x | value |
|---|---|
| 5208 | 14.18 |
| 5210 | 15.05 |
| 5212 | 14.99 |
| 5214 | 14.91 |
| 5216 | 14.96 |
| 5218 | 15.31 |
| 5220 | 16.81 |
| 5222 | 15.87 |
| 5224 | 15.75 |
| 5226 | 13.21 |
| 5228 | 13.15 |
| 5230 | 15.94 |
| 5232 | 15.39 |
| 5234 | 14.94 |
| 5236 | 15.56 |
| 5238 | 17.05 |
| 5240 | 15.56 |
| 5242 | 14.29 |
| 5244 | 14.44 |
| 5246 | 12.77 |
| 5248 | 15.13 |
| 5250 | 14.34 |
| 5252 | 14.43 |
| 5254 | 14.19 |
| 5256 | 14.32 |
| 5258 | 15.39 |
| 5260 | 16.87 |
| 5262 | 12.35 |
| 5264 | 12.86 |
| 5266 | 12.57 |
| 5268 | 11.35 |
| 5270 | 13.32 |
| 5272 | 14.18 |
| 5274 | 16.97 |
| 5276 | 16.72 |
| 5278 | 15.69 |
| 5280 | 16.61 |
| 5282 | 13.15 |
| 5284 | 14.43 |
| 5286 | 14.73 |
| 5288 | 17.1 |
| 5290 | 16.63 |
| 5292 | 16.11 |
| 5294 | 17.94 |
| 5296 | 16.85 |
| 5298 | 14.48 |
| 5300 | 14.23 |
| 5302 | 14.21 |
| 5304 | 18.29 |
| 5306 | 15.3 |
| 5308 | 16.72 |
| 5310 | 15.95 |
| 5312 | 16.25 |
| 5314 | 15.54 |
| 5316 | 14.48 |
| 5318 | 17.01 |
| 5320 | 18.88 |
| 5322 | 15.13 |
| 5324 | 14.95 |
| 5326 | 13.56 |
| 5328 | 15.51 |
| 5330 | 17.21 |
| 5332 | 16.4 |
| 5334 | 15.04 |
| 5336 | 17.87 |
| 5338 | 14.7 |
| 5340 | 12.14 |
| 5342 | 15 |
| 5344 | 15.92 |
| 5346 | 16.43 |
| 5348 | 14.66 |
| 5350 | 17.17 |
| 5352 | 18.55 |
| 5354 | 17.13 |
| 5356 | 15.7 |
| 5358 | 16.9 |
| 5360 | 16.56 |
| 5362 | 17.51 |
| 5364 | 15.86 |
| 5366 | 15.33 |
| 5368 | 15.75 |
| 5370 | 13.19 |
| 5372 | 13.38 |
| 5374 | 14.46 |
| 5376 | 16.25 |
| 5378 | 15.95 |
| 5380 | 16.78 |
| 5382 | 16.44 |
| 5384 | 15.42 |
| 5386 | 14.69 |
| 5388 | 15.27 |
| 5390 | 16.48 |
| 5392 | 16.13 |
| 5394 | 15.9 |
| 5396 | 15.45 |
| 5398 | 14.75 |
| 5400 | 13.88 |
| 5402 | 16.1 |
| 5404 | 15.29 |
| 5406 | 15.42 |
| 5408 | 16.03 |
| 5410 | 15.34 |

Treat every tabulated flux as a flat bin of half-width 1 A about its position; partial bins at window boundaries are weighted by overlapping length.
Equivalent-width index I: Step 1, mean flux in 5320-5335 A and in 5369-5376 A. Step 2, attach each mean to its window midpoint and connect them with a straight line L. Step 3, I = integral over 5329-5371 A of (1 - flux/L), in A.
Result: -3.19 A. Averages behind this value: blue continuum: 15.6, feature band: 16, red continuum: 14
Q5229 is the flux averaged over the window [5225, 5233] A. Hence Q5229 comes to 14.4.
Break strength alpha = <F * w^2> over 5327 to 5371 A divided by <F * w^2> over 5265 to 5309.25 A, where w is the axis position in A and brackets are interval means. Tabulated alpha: 1.1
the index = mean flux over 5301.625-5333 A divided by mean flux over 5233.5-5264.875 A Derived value 1.1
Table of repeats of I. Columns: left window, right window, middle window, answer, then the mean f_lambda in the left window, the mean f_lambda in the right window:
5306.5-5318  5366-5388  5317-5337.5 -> -0.5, 15.9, 15.2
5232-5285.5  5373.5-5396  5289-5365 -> -3.8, 14.6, 15.8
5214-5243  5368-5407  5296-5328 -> -0.8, 15.3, 15.3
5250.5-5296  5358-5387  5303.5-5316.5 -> -0.7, 14.9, 15.6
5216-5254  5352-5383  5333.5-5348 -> 0.4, 15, 15.9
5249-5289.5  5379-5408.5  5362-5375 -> 0.4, 14.6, 15.6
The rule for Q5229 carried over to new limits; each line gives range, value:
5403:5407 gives 15.4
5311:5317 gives 15.4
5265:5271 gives 12.4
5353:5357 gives 16.4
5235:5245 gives 15.4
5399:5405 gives 15.1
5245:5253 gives 14.2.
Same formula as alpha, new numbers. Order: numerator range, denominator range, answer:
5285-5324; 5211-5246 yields 1.09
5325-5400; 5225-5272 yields 1.14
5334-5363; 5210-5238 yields 1.11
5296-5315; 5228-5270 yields 1.11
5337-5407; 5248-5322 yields 1.05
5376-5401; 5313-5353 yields 1.01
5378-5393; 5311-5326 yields 1.03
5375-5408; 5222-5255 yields 1.12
